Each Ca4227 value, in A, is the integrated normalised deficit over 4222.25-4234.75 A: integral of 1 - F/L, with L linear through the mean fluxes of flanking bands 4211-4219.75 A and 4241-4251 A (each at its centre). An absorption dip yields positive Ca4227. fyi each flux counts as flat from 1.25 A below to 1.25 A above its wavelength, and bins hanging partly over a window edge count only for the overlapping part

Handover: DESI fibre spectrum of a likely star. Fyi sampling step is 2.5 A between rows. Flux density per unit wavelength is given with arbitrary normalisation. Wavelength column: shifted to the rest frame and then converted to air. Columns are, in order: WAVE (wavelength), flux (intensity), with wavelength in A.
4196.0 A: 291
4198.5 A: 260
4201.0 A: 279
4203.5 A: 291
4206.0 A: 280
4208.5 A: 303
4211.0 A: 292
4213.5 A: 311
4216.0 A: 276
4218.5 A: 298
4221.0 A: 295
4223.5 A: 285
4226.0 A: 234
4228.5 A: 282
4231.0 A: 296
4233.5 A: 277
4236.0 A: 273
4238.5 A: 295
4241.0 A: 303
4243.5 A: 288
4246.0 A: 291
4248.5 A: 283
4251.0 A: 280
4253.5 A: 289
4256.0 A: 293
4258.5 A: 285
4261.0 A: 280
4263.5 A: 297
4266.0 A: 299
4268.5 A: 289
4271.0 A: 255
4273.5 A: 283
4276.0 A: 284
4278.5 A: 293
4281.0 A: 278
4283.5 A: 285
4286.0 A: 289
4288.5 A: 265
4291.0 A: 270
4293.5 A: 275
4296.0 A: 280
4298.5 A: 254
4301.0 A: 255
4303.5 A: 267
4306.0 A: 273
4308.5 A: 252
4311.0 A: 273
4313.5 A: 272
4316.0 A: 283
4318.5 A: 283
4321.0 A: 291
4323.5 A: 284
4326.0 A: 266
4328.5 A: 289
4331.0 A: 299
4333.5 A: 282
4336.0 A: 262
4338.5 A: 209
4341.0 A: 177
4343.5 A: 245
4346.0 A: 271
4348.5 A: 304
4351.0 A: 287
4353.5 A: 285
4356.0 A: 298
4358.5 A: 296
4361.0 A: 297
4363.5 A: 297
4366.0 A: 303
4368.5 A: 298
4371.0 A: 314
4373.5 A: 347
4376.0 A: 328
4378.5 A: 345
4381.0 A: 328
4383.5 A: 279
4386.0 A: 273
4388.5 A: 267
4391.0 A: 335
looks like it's 0.7 A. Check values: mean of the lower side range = 295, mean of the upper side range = 288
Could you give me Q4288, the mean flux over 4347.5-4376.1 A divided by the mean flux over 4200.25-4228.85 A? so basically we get 1.1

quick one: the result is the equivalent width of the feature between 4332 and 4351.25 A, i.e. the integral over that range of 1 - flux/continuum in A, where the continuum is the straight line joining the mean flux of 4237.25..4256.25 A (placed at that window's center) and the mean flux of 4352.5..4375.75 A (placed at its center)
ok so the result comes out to 3.1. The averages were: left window 290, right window 305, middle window 254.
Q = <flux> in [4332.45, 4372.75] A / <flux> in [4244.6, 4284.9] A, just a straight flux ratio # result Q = 1.0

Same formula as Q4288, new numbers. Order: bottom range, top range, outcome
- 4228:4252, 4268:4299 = 0.97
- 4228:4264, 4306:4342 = 0.93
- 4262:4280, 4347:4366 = 1.03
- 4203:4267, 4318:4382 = 1.00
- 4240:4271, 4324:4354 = 0.92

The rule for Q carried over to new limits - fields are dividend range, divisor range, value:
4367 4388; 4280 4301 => 1.14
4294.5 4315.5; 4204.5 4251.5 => 0.93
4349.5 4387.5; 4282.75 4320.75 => 1.12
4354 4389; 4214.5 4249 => 1.07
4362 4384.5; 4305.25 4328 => 1.14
